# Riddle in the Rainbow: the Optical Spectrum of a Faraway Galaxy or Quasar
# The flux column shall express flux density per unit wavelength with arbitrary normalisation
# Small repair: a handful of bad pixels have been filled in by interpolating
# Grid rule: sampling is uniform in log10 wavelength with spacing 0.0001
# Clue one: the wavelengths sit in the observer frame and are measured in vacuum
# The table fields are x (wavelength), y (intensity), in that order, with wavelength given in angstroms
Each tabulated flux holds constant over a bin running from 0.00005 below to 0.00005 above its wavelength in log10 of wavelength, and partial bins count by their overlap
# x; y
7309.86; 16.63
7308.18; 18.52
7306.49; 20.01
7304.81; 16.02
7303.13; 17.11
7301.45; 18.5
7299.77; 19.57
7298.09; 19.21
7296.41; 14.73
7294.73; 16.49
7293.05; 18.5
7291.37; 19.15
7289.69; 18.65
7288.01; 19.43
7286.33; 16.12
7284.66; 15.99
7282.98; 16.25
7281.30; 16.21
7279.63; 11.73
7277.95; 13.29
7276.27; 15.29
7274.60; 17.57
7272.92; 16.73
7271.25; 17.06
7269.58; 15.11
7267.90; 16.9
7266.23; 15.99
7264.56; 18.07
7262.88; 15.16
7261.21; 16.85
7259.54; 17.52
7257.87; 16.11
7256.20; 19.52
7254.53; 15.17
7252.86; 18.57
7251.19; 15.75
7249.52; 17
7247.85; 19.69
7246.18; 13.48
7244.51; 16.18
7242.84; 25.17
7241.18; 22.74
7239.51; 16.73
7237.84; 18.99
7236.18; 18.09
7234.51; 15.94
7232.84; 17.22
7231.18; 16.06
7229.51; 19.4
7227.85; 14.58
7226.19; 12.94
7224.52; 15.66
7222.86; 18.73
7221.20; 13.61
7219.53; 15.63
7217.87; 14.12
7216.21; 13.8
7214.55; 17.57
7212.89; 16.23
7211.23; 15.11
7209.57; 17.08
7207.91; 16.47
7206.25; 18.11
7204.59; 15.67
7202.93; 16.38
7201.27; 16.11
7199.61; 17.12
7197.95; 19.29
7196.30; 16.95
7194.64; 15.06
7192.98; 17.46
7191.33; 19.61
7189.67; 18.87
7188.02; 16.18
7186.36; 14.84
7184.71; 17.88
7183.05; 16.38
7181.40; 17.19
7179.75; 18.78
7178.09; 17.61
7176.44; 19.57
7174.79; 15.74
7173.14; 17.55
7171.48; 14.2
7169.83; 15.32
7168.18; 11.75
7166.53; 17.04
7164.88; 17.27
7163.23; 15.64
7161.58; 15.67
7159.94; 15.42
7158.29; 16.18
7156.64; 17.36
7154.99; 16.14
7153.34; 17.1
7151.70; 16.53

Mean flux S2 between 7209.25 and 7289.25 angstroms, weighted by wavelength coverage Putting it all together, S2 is 16.6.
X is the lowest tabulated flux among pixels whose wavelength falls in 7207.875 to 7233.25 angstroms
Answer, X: 12.94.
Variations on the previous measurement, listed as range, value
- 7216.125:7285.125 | 11.73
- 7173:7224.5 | 13.61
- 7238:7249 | 13.48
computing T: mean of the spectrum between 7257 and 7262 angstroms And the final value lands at 16.9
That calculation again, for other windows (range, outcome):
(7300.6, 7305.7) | 17.3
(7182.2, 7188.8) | 16.3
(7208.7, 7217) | 16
